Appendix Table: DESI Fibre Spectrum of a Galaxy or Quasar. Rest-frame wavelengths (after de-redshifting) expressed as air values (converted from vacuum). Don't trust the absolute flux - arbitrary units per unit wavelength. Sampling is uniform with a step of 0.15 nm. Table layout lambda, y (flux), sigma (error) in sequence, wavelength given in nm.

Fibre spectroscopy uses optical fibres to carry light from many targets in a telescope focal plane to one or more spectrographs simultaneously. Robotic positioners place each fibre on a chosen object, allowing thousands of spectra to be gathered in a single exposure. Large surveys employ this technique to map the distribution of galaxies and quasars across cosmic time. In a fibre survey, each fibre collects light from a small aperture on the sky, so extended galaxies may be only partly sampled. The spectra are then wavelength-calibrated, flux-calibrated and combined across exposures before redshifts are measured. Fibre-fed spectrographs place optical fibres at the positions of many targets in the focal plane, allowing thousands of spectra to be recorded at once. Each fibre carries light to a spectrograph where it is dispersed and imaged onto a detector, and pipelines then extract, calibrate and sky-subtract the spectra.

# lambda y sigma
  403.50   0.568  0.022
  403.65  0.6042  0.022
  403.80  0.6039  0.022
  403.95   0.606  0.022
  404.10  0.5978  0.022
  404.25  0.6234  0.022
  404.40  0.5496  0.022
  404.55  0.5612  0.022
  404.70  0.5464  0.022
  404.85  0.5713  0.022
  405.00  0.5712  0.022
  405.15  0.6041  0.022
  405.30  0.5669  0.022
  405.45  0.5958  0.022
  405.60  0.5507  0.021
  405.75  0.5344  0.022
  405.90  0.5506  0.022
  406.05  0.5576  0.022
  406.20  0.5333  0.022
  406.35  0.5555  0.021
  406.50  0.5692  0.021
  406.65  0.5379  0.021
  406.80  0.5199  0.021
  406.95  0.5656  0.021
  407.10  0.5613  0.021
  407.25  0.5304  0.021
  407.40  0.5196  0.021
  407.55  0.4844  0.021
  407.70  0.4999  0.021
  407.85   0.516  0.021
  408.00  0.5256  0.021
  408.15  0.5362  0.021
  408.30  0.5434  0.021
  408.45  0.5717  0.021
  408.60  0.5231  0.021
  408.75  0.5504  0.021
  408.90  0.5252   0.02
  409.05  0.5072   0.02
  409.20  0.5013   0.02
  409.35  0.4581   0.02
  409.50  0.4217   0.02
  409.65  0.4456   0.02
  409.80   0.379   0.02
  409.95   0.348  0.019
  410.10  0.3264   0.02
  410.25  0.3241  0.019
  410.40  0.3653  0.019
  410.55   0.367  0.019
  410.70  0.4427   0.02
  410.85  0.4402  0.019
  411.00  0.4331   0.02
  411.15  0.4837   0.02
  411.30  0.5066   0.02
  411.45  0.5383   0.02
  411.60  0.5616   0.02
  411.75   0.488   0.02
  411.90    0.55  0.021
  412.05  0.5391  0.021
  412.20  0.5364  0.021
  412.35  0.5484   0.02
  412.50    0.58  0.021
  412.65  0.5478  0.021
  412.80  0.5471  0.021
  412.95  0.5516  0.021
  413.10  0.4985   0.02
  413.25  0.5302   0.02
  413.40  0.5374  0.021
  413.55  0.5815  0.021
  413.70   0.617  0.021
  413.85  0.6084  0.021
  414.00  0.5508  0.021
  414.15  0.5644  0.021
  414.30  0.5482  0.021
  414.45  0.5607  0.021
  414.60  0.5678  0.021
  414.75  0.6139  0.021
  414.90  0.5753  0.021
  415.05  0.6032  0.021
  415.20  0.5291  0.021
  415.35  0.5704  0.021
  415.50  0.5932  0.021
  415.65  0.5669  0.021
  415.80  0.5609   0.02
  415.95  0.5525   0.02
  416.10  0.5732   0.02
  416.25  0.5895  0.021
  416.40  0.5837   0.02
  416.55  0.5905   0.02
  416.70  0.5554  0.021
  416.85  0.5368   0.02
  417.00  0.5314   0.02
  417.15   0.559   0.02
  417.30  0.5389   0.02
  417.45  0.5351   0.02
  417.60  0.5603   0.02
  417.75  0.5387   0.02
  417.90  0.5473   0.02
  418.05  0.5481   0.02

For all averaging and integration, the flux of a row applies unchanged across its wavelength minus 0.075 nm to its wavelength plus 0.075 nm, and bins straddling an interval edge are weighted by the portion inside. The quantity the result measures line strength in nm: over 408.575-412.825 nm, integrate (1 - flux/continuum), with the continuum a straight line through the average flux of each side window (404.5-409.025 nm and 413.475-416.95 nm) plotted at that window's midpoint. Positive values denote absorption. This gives 0.64 nm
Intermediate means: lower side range 0.545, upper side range 0.573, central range 0.474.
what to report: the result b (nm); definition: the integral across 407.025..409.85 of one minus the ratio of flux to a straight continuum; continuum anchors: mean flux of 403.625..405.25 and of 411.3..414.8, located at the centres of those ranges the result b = 0.32 nm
